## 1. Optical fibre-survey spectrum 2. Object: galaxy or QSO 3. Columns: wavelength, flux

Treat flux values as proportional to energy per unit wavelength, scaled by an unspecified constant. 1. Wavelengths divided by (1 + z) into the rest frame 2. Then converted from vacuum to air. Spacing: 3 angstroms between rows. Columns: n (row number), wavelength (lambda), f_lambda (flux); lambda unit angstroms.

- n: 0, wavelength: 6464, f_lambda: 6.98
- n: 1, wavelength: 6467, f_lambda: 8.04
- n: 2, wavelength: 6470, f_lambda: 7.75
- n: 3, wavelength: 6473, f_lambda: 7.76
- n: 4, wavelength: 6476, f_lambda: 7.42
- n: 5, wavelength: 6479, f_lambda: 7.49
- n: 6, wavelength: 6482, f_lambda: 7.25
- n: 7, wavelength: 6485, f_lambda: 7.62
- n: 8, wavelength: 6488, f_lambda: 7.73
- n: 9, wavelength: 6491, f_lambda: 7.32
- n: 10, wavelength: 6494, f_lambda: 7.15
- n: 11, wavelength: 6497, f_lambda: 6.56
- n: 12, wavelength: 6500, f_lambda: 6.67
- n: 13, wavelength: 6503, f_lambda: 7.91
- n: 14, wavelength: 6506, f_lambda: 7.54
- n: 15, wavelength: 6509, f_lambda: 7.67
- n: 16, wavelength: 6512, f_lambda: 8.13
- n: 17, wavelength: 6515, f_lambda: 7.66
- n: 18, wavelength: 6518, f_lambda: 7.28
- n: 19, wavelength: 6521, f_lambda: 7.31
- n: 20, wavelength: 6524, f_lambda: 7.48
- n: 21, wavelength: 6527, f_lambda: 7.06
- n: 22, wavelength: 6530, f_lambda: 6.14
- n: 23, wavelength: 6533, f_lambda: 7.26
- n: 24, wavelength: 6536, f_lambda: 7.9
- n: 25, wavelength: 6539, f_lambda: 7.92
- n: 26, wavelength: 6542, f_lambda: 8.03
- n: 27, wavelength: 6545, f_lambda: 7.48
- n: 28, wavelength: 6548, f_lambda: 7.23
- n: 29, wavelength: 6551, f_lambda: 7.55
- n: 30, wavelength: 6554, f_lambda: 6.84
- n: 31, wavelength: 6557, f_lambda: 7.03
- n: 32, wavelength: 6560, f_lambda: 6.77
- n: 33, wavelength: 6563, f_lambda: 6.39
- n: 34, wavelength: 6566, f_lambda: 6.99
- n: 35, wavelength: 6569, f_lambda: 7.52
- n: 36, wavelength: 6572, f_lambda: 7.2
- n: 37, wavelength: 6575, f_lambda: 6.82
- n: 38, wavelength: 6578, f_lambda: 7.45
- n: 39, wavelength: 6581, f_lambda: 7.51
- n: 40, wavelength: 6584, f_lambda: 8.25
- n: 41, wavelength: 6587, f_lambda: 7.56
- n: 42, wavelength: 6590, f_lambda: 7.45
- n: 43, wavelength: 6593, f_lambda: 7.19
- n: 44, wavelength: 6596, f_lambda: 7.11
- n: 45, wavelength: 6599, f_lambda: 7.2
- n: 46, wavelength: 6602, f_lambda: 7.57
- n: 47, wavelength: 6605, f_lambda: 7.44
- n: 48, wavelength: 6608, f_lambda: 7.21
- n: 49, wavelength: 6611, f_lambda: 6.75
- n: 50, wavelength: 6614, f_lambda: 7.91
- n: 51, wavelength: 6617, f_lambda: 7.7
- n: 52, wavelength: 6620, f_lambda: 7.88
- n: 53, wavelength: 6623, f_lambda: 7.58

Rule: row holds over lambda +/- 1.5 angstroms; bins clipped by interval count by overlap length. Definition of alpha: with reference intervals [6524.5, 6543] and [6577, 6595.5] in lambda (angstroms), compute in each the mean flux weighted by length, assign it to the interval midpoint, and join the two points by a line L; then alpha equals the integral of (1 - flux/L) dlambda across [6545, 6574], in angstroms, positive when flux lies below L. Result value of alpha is 1.5 angstroms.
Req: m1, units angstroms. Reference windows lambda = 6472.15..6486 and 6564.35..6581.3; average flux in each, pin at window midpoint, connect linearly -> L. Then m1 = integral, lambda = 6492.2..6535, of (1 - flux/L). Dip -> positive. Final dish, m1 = 0.6 angstroms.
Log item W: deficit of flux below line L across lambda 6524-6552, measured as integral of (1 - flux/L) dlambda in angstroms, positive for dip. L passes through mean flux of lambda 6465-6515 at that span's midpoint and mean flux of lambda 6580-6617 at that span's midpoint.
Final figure 0.3 angstroms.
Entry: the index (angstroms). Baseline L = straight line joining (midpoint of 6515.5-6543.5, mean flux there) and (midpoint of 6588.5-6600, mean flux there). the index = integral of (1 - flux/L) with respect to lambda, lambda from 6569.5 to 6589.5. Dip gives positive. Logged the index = -0.5 angstroms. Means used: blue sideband 7.39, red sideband 7.24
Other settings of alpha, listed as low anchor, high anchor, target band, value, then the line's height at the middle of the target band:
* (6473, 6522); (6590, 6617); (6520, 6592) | 0.76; 7.37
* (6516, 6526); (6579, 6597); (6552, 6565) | 1.14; 7.45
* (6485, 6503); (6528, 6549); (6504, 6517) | -0.82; 7.28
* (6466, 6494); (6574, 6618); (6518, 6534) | 0.94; 7.5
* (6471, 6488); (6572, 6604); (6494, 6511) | 0.50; 7.51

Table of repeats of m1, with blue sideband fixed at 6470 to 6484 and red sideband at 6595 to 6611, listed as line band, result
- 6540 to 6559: 0.02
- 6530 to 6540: -0.07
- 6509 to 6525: -0.32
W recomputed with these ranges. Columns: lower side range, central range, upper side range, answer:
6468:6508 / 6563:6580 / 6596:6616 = 0.5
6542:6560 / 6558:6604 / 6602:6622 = 0.7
